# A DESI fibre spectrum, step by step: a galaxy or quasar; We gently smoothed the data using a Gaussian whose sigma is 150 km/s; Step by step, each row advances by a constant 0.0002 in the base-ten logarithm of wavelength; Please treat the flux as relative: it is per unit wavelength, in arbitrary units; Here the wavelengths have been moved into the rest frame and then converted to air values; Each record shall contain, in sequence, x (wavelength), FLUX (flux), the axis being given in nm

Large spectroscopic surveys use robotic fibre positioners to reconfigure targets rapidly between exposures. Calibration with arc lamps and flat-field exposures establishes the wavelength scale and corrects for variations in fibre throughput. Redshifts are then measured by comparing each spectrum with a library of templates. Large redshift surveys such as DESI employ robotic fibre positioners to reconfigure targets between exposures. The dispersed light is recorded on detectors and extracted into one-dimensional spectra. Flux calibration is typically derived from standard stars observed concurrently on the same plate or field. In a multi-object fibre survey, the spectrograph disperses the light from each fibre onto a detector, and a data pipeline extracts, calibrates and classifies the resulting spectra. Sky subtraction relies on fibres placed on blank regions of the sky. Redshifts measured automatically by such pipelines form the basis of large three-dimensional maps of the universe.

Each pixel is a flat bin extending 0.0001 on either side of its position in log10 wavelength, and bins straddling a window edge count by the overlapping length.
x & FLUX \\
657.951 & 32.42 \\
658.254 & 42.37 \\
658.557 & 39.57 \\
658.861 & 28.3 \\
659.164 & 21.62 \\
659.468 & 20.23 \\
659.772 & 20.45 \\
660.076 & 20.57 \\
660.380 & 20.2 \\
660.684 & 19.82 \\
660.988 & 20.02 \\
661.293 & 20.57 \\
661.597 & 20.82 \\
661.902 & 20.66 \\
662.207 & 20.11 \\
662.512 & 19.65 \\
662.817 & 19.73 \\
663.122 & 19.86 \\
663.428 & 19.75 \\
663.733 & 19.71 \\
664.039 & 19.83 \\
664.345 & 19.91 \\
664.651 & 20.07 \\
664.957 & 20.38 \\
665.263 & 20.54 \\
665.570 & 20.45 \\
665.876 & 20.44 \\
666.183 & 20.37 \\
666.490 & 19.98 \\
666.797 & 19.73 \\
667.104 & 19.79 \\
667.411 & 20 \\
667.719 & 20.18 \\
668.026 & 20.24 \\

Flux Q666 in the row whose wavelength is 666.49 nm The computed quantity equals 19.98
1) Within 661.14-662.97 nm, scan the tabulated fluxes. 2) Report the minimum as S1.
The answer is 19.65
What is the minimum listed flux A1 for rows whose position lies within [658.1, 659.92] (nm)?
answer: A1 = 20.23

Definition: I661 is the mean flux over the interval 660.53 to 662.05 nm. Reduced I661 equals 20.4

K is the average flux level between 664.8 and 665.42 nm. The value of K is 20.5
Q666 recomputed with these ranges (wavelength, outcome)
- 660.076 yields 20.57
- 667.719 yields 20.18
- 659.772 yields 20.45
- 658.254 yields 42.37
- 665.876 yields 20.44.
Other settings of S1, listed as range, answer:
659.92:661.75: 19.82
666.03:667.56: 19.73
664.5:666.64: 19.98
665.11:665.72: 20.45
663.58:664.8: 19.71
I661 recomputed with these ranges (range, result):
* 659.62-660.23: 20.5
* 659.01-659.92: 20.8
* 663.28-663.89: 19.7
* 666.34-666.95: 19.9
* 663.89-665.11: 20.1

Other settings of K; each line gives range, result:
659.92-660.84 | 20.2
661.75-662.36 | 20.4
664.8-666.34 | 20.4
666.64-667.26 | 19.8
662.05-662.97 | 19.8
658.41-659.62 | 27.4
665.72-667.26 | 20.1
